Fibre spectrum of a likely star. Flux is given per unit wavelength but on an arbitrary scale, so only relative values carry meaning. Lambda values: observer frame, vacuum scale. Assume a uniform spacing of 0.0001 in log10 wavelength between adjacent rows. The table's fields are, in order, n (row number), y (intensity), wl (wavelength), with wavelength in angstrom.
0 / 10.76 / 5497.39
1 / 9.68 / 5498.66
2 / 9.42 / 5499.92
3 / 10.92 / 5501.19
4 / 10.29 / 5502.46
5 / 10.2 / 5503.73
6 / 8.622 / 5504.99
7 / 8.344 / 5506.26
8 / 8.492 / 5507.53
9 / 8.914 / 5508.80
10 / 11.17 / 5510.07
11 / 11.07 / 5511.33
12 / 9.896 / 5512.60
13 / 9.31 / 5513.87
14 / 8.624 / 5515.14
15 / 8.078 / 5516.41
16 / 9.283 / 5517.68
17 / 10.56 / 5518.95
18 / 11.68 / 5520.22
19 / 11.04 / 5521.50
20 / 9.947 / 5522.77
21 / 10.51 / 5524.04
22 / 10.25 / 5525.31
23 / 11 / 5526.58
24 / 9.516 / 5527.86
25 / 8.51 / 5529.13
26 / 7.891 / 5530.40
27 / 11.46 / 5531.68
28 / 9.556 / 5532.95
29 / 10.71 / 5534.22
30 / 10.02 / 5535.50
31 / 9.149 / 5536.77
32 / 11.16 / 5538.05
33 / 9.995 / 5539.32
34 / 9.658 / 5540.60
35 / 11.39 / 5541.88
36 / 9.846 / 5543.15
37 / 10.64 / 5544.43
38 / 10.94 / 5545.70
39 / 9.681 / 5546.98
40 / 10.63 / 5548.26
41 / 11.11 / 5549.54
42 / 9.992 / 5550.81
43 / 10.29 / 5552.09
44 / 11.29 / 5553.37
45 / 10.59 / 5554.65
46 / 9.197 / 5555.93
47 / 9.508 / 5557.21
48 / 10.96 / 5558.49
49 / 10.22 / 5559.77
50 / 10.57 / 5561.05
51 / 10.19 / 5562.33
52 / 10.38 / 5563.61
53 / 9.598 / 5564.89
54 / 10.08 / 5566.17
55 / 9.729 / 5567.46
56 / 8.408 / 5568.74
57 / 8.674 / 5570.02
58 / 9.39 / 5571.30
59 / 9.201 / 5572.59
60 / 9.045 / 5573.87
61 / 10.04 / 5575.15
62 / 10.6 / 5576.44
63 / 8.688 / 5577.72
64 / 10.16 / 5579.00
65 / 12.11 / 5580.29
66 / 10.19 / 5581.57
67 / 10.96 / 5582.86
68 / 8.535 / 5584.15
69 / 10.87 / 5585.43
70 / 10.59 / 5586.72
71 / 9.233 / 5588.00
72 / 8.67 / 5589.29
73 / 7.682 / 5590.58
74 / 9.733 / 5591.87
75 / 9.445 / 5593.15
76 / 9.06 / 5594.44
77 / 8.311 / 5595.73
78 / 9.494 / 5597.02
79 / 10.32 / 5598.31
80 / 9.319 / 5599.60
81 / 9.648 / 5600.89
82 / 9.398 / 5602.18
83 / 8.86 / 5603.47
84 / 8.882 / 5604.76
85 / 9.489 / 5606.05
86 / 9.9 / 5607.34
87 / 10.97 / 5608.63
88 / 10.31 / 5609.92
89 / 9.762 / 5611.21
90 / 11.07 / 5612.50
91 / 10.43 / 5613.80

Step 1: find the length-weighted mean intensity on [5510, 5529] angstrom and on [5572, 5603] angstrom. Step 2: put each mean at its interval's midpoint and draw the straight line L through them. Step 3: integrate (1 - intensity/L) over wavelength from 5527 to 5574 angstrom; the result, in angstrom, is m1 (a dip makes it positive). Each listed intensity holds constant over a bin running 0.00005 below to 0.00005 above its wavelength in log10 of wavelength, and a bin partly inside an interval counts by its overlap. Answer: -0.6 angstrom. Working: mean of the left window 10.1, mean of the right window 9.63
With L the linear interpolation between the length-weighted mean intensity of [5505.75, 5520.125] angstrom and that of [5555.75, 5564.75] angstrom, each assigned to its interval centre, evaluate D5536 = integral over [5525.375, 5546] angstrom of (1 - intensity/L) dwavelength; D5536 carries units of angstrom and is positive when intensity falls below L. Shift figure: -0.51 angstrom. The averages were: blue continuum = 9.53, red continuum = 10.2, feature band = 10.1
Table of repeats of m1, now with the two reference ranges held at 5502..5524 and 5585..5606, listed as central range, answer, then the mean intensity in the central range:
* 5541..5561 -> -1.79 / 10.4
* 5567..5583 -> -0.53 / 9.75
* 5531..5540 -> -0.60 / 10.3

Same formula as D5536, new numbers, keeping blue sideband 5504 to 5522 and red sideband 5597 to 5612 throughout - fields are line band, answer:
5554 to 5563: -0.46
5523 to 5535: -0.34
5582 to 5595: 0.29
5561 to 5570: -0.03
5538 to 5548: -0.73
